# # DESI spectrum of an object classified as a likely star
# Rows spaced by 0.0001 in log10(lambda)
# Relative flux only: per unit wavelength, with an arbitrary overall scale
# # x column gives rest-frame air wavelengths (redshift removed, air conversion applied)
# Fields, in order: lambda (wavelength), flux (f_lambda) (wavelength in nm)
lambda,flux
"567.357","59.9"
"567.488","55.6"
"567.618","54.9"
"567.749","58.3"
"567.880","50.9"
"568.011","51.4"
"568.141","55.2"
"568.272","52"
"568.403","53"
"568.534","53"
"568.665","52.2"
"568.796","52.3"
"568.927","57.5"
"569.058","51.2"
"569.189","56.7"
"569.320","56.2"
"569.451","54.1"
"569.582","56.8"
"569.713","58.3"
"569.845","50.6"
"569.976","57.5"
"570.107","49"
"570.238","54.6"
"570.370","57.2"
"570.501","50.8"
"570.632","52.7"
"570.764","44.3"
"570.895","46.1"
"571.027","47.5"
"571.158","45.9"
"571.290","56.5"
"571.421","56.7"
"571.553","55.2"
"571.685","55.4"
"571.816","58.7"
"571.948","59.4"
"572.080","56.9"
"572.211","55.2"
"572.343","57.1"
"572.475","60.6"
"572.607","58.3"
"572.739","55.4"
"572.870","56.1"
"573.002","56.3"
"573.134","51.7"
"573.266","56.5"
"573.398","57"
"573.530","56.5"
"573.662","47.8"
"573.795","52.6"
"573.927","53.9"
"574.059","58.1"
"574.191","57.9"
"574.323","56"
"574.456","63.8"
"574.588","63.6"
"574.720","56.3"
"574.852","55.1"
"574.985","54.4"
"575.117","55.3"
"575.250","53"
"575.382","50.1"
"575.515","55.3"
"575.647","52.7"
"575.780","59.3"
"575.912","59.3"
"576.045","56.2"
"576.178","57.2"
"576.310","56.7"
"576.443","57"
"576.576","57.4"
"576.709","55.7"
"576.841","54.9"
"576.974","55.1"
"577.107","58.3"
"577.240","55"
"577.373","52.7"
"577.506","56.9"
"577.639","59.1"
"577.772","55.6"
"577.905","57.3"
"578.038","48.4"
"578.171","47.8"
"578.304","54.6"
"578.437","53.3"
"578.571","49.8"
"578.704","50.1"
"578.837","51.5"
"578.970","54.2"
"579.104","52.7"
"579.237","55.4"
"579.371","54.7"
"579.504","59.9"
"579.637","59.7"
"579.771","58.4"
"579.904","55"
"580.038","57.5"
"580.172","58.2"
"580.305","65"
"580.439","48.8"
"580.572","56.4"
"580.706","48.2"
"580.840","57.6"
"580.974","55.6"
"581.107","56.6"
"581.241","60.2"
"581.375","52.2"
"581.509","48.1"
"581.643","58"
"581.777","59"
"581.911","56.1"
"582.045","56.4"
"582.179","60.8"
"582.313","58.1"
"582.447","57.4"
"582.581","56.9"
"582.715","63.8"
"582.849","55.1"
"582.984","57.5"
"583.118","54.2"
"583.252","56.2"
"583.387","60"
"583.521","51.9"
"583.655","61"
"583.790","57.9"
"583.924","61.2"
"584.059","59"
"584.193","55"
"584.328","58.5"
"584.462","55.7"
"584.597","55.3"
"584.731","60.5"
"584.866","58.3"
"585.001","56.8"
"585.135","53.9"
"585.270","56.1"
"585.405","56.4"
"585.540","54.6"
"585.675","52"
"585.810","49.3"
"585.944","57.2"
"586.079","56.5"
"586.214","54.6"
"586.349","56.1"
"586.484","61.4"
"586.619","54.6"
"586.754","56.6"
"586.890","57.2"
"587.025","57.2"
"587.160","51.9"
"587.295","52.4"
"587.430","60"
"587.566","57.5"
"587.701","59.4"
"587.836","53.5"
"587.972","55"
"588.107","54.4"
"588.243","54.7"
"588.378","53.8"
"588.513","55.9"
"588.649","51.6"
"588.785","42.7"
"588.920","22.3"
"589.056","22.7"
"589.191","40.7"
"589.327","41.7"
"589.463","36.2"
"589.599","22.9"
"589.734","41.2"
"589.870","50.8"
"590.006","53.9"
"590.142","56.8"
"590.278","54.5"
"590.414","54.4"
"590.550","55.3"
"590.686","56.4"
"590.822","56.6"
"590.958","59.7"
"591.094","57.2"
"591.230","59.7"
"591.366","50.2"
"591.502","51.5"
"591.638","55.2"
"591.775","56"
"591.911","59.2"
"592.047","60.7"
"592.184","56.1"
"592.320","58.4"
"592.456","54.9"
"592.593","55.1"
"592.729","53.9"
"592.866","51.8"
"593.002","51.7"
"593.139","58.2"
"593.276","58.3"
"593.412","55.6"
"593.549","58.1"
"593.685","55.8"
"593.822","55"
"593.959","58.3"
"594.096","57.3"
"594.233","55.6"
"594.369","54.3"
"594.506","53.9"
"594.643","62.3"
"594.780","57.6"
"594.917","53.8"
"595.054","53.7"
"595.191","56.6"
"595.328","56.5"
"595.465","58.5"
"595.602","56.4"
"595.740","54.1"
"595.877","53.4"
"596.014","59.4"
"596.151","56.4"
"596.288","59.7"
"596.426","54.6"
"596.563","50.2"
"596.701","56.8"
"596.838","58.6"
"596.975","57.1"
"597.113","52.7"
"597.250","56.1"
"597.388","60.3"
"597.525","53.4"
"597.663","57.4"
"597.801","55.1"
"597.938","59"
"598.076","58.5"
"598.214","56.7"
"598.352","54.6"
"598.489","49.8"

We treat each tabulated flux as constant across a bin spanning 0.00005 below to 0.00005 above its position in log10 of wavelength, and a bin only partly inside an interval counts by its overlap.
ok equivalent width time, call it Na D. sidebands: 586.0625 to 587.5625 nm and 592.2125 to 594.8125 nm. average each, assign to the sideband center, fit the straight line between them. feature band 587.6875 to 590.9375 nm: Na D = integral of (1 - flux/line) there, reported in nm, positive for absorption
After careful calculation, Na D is 0.49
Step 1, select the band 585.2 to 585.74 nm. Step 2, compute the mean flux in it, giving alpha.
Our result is 54.7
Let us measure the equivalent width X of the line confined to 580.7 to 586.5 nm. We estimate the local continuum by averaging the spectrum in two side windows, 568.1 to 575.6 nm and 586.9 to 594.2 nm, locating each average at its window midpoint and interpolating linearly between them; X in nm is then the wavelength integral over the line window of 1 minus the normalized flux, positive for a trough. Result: -0.36 nm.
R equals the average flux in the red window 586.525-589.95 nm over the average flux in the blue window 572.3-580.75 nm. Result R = 0.87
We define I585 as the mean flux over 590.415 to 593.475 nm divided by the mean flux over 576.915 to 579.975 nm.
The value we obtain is 1.0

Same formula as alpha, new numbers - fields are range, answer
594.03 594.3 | 56.4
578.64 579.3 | 52.8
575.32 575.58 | 52.6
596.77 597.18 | 56.1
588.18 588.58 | 54.9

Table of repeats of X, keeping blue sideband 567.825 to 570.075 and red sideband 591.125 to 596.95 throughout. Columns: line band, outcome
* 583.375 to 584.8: -0.064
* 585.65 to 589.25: 0.233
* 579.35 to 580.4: -0.068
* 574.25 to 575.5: -0.043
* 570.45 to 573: 0.000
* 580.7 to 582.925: -0.067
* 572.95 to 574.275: -0.011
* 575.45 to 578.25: -0.049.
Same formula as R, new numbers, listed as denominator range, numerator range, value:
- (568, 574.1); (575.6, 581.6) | 1.02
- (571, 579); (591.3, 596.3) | 1.01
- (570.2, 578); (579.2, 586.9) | 1.02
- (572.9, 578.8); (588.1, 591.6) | 0.88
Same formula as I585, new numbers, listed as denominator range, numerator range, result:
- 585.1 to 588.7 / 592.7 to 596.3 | 1.01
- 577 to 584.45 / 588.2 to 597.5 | 0.95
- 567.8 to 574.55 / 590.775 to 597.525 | 1.03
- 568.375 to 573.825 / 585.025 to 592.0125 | 0.96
